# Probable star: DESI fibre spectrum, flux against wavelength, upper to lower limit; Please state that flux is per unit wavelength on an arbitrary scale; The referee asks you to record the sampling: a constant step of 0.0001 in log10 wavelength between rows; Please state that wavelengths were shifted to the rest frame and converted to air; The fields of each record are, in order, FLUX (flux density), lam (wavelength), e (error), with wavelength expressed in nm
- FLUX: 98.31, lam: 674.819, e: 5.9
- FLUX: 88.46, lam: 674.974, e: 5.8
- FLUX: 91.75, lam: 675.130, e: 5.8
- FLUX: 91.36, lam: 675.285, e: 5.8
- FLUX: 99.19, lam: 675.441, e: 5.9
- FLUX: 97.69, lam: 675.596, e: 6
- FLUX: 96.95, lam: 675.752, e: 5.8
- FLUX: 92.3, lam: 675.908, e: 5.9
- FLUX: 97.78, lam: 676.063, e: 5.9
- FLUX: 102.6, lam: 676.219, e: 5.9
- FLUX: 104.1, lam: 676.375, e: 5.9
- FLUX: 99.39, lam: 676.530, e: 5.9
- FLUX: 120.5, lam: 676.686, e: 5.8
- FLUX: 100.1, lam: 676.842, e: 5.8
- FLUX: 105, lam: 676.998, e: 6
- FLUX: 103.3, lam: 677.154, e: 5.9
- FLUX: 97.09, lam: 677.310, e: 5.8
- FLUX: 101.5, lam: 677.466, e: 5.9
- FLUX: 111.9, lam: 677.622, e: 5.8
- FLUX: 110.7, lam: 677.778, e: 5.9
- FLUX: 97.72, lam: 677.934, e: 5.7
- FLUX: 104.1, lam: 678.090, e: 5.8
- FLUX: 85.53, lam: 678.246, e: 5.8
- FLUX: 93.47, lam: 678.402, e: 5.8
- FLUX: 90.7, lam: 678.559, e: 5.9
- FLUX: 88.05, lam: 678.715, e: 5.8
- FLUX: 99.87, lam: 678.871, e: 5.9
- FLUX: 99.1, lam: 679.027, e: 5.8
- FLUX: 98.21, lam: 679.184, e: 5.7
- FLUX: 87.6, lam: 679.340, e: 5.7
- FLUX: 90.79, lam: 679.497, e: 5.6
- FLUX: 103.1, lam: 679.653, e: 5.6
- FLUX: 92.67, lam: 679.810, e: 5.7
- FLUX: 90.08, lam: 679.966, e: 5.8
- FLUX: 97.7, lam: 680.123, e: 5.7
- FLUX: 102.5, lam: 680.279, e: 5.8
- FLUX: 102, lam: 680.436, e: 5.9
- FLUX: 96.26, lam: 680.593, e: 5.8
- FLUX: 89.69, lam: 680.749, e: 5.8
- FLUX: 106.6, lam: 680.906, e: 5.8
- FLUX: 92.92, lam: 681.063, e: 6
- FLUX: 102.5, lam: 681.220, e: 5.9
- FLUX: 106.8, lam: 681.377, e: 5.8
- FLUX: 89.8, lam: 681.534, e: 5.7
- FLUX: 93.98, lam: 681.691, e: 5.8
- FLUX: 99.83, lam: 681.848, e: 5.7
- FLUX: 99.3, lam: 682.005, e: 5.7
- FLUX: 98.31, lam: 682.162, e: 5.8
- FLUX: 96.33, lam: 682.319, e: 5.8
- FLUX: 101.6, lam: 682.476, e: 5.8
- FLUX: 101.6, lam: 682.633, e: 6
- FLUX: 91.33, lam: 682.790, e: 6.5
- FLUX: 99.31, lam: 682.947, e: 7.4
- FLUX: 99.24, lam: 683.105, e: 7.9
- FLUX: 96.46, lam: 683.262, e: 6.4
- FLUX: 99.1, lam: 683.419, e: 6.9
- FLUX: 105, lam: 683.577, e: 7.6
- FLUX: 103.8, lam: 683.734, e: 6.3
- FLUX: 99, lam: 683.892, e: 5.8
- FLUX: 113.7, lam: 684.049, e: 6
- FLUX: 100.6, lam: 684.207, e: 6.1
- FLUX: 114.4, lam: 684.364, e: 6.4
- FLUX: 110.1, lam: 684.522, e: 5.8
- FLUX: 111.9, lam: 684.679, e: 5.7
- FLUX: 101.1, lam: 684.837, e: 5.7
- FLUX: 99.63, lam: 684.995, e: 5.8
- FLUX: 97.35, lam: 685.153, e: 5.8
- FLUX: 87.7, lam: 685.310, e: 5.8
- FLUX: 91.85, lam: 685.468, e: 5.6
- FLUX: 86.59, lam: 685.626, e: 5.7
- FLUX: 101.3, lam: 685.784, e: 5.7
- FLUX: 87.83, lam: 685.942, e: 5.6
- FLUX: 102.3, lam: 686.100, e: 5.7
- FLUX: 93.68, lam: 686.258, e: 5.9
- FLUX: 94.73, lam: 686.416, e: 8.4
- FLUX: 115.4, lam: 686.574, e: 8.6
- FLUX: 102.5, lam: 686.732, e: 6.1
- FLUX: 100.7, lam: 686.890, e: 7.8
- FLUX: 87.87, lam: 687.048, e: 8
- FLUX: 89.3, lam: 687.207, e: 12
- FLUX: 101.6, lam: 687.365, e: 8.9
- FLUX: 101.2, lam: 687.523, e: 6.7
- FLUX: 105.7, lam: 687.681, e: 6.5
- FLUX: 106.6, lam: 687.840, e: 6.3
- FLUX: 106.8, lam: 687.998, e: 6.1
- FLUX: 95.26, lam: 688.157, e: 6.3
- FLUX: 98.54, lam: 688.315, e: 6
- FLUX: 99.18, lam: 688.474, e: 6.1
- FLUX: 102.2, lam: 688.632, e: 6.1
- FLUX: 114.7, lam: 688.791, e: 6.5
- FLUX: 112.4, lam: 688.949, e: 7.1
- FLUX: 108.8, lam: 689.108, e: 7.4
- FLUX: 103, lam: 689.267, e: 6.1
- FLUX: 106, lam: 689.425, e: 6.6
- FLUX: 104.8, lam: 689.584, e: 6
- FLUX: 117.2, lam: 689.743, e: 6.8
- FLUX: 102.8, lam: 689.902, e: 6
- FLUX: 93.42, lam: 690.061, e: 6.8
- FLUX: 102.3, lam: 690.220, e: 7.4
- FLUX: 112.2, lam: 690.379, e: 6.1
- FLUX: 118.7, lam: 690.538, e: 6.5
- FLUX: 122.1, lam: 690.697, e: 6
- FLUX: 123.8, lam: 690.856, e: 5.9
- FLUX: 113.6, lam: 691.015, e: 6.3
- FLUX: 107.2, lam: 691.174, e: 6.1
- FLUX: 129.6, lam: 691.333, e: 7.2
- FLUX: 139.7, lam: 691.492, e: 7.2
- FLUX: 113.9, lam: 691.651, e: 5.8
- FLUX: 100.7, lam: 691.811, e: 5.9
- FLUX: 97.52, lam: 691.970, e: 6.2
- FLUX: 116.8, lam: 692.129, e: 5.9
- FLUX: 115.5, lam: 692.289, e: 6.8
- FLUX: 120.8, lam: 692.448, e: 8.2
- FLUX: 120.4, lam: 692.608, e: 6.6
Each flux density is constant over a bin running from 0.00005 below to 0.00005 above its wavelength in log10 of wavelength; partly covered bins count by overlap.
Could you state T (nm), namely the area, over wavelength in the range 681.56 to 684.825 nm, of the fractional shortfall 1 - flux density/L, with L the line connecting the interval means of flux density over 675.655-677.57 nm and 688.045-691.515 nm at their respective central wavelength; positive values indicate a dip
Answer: 0.132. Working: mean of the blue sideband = 102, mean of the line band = 102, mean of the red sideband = 110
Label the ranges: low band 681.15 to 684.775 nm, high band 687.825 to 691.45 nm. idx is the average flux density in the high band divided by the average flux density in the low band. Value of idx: 1.1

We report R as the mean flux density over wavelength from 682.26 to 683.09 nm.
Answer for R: 98.2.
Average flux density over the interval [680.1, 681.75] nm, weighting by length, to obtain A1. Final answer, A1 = 98.3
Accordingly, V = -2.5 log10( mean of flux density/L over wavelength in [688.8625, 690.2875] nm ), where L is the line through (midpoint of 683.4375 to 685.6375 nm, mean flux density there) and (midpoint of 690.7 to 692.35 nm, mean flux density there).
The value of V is 0.06 mag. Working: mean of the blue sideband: 102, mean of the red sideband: 116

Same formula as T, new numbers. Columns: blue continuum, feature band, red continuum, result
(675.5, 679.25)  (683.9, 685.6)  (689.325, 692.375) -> 0.07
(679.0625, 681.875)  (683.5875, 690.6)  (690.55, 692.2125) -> 0.41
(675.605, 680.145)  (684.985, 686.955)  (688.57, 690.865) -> 0.17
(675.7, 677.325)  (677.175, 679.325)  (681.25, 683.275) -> 0.06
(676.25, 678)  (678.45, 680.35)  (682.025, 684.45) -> 0.15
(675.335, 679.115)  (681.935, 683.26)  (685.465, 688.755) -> 0.01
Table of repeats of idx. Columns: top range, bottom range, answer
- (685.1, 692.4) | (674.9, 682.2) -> 1.07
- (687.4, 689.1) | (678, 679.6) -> 1.11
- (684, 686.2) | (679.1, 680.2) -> 1.06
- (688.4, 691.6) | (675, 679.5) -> 1.13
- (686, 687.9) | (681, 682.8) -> 1.02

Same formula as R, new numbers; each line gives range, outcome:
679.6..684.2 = 99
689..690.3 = 105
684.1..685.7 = 100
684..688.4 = 100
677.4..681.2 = 97.3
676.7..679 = 99.8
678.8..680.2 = 95.4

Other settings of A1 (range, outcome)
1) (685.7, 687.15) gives 98.3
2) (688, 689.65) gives 105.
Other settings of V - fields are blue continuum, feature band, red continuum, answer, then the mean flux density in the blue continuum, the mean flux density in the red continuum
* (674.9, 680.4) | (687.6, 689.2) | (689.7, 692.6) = 0.057 mag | 98.1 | 114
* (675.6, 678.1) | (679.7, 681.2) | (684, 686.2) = 0.049 mag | 103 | 100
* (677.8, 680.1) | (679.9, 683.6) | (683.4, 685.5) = 0.008 mag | 94.8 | 103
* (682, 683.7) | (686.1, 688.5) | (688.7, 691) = 0.064 mag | 99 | 110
